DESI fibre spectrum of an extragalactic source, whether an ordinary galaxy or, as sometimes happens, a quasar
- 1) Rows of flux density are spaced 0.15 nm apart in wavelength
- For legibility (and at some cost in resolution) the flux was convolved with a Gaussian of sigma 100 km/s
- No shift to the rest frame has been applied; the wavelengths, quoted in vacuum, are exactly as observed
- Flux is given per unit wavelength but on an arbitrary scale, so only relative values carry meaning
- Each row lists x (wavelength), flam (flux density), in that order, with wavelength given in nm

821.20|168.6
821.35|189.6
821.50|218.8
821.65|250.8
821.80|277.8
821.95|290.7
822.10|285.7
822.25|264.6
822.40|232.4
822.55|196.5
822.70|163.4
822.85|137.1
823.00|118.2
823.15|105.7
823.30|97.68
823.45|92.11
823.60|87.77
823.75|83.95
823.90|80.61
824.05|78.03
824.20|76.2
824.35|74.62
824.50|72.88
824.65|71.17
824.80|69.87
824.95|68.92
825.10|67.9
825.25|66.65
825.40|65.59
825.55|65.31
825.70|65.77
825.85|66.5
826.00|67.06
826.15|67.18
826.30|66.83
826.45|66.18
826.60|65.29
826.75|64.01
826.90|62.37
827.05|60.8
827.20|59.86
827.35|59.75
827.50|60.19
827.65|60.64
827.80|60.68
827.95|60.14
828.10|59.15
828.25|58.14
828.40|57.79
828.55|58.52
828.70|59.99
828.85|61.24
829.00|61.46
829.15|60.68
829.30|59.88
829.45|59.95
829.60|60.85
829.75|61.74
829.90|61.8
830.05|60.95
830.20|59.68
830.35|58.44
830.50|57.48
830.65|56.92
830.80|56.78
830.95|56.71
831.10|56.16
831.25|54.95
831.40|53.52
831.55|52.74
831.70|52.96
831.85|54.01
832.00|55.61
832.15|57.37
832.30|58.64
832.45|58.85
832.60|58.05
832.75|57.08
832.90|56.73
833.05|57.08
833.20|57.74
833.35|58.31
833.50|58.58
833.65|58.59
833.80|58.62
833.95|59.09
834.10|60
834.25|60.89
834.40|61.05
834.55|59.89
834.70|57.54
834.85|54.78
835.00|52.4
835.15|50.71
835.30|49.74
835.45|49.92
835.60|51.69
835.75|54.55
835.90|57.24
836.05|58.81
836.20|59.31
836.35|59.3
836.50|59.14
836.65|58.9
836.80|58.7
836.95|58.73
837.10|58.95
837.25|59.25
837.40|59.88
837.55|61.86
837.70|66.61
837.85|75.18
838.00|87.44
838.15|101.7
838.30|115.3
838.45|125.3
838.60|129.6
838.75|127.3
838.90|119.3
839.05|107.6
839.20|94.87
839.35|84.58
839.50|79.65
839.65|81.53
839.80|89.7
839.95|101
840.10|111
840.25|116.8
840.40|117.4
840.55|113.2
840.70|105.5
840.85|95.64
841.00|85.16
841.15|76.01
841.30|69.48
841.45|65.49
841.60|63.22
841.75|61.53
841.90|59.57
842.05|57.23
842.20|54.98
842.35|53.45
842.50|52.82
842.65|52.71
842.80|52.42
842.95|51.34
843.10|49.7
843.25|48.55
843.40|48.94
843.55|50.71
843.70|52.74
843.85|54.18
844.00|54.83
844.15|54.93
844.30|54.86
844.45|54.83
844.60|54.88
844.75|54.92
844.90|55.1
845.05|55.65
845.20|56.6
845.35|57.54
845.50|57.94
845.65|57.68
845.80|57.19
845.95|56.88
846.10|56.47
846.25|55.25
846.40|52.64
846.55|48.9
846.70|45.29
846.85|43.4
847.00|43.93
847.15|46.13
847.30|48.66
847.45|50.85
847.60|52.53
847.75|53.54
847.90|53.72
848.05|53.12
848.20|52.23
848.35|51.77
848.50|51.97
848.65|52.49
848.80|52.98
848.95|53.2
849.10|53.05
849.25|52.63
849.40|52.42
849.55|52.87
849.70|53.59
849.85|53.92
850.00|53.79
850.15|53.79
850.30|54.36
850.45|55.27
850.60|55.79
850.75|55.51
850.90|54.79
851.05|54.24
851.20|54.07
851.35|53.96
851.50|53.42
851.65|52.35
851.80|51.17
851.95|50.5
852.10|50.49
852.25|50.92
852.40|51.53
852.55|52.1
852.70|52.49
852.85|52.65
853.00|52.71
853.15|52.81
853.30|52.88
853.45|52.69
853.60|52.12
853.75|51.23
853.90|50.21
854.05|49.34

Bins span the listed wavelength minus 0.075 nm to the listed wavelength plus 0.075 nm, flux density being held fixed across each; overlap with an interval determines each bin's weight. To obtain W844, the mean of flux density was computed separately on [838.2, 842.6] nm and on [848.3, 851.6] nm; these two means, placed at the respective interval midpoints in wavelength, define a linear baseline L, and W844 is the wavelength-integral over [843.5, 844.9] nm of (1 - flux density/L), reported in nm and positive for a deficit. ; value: 0.39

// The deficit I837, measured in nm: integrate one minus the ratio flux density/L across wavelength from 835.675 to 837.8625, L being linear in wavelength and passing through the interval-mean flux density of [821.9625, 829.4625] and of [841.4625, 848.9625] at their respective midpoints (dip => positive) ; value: 0.27 nm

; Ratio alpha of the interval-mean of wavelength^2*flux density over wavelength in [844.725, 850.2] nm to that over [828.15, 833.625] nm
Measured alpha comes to 0.9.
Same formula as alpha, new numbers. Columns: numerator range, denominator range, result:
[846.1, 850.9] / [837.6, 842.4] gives 0.59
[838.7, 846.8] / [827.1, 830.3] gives 1.19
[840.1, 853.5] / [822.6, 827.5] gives 0.77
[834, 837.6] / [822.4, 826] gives 0.64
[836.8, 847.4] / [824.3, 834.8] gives 1.19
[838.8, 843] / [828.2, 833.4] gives 1.44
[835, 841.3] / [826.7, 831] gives 1.40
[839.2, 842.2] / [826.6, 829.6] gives 1.46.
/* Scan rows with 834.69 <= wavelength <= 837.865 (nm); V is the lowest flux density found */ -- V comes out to 49.74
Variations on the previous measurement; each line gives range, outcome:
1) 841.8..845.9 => 48.55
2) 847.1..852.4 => 46.13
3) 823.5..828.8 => 57.79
